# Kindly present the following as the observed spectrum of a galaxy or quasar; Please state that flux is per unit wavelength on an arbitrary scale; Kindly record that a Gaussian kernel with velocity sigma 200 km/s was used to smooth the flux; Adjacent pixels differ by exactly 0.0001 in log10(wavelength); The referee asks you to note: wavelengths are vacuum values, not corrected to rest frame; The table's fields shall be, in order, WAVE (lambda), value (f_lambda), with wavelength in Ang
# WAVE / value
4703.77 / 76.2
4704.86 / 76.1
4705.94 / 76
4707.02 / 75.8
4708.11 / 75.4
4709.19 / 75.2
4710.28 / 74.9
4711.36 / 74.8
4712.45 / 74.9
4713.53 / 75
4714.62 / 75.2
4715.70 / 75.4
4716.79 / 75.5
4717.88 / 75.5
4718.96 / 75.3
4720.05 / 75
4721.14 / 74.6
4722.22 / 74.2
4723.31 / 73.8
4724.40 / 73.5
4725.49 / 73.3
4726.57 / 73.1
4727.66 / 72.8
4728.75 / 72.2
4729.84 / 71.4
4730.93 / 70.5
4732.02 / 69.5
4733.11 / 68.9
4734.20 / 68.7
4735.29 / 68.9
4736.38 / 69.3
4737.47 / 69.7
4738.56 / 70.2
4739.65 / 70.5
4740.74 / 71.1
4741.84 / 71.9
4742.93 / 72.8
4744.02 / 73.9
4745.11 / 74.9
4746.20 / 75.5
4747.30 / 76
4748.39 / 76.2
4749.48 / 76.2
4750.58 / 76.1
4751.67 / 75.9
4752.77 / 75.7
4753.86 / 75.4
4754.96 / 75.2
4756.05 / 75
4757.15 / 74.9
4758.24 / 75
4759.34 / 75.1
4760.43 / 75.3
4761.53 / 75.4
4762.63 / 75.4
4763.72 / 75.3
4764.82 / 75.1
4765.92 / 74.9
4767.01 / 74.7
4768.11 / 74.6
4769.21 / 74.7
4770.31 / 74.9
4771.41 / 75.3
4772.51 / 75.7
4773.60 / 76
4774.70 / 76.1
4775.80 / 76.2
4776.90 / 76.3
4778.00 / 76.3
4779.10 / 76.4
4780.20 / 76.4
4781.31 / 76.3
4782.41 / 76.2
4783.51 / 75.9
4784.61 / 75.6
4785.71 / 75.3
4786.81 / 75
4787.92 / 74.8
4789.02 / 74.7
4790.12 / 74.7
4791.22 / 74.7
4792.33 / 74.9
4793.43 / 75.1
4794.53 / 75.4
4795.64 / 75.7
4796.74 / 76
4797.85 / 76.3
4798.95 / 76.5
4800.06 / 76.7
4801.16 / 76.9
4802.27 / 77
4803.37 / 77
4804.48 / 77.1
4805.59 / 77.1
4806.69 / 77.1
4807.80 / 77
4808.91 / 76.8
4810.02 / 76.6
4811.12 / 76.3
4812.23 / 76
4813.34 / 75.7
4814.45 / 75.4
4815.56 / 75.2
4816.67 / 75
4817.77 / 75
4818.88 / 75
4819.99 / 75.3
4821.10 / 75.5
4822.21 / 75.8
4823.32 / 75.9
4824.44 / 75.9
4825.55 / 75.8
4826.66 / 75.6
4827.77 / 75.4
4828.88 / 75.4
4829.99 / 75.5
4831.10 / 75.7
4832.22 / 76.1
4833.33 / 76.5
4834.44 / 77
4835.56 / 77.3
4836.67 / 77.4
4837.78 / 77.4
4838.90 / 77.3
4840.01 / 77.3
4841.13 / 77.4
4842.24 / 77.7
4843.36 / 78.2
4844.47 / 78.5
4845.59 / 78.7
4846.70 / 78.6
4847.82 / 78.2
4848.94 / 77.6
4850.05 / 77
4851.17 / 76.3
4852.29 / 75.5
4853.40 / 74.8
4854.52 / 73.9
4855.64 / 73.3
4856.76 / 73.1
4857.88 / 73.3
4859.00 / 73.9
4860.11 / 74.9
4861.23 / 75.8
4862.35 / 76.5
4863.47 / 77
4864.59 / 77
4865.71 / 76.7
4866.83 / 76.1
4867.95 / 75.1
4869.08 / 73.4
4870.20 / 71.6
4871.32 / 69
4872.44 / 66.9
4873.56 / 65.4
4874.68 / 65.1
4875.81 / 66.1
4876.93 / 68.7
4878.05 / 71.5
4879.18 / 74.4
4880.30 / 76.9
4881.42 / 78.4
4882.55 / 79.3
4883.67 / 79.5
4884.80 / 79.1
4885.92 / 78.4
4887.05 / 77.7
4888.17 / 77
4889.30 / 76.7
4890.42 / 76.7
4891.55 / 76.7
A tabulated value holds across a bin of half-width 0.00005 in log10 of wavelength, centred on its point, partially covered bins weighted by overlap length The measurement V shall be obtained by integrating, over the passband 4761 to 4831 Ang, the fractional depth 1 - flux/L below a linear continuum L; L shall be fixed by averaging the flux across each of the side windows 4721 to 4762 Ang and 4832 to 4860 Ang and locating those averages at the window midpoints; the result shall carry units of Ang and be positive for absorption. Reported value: -0.77 Ang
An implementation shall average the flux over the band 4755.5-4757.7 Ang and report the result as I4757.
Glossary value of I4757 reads 75.1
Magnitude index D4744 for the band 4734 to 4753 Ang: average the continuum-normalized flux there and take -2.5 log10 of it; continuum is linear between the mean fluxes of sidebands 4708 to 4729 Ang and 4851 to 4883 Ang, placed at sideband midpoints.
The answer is 0.02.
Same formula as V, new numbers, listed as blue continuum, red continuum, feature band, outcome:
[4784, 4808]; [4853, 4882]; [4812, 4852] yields -1.10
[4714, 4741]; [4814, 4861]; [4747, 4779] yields -0.85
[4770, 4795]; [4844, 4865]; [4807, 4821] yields 0.00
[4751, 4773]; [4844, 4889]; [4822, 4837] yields -0.24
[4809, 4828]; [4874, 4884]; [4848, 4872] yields -0.31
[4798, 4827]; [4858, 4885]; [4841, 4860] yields -0.43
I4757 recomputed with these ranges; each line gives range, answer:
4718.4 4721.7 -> 75.1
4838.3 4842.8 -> 77.3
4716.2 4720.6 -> 75.2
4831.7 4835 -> 76.6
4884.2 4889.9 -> 77.8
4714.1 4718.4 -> 75.4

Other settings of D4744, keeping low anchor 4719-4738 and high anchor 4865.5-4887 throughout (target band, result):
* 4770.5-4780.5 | -0.06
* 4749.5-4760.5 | -0.05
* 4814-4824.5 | -0.04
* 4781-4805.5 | -0.05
